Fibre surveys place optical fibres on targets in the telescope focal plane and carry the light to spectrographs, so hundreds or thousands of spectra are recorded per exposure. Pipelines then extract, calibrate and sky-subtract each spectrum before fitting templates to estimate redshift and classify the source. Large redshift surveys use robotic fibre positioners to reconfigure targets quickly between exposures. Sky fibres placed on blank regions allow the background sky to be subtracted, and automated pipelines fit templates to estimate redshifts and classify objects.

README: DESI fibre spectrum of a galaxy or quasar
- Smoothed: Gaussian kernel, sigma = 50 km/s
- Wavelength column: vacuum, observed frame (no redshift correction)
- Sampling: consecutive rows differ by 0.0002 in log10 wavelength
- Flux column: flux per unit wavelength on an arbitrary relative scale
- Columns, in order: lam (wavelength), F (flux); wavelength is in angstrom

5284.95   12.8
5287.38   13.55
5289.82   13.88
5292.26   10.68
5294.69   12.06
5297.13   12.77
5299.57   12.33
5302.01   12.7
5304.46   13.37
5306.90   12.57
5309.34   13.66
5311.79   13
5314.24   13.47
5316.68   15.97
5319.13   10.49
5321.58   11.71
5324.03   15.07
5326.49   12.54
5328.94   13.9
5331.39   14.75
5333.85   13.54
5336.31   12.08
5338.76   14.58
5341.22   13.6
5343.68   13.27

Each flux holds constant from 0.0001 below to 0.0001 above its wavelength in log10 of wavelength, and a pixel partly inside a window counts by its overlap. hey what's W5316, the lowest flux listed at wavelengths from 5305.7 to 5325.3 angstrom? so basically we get 10.49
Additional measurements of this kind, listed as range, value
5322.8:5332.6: 12.54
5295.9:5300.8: 12.33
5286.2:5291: 13.55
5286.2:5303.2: 10.68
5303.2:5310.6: 12.57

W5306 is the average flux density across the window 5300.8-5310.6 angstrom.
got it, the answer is 13.1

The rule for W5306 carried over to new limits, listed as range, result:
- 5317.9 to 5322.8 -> 11.1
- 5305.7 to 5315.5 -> 13.2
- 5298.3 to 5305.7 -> 12.8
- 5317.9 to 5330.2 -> 12.8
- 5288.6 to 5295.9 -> 12.2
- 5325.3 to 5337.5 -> 13.4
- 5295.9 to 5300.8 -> 12.5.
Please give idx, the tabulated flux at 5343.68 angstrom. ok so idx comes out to 13.27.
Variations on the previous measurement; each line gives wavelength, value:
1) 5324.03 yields 15.07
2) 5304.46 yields 13.37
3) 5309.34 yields 13.66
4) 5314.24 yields 13.47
